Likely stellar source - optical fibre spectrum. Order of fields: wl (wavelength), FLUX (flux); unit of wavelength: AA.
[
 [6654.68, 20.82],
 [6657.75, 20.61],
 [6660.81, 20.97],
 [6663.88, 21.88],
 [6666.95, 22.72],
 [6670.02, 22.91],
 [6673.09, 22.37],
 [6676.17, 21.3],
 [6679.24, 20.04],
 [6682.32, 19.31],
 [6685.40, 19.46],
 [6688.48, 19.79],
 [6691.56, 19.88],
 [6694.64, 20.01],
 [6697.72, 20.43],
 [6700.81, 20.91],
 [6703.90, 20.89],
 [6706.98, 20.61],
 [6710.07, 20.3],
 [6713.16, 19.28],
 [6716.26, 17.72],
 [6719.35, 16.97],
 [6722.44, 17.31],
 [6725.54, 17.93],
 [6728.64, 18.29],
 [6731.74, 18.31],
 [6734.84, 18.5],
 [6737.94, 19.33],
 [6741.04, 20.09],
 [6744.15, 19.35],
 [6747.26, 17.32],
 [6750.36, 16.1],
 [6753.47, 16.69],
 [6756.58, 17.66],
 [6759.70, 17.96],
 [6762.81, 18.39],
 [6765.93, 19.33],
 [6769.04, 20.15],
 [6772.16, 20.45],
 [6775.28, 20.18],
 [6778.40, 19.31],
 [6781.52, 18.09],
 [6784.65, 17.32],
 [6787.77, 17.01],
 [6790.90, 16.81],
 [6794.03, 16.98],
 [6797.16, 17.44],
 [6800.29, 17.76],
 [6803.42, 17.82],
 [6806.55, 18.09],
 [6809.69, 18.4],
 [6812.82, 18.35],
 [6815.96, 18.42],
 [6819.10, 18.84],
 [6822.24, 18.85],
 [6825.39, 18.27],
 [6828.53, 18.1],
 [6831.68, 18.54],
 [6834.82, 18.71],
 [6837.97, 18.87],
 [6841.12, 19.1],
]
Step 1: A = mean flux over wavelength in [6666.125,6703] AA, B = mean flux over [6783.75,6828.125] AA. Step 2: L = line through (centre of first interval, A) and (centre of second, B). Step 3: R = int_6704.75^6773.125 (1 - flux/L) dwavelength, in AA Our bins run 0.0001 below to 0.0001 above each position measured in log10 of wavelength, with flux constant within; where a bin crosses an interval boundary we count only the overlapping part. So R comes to 3.1 AA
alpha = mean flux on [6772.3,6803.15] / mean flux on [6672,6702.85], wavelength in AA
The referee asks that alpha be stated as 0.89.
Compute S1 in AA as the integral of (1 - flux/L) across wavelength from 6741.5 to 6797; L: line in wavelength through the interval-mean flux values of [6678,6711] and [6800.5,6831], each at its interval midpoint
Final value 2.40 AA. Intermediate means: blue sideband 20.1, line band 18.2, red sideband 18.3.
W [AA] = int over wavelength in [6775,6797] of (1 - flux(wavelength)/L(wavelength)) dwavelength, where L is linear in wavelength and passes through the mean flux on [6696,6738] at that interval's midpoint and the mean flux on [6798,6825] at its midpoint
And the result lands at 0.8 AA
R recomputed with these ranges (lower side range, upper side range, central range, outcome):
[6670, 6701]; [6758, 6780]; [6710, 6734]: 2.2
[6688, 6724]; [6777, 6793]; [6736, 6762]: 0.6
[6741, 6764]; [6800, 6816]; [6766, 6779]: -1.5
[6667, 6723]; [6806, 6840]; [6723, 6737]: 1.0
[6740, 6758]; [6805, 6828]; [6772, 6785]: -0.7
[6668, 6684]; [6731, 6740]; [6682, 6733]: 1.8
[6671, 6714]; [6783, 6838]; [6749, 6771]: 1.1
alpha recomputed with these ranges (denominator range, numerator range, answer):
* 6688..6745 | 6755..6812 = 0.95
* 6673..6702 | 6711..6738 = 0.90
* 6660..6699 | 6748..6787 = 0.88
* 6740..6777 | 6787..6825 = 0.96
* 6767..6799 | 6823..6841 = 1.01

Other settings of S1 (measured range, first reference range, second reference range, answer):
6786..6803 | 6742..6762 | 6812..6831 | 0.84 AA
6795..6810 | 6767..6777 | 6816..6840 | 1.17 AA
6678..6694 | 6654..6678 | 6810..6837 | 1.20 AA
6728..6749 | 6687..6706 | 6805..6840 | 1.05 AA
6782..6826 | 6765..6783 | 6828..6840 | 2.81 AA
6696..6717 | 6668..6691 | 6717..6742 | -0.74 AA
